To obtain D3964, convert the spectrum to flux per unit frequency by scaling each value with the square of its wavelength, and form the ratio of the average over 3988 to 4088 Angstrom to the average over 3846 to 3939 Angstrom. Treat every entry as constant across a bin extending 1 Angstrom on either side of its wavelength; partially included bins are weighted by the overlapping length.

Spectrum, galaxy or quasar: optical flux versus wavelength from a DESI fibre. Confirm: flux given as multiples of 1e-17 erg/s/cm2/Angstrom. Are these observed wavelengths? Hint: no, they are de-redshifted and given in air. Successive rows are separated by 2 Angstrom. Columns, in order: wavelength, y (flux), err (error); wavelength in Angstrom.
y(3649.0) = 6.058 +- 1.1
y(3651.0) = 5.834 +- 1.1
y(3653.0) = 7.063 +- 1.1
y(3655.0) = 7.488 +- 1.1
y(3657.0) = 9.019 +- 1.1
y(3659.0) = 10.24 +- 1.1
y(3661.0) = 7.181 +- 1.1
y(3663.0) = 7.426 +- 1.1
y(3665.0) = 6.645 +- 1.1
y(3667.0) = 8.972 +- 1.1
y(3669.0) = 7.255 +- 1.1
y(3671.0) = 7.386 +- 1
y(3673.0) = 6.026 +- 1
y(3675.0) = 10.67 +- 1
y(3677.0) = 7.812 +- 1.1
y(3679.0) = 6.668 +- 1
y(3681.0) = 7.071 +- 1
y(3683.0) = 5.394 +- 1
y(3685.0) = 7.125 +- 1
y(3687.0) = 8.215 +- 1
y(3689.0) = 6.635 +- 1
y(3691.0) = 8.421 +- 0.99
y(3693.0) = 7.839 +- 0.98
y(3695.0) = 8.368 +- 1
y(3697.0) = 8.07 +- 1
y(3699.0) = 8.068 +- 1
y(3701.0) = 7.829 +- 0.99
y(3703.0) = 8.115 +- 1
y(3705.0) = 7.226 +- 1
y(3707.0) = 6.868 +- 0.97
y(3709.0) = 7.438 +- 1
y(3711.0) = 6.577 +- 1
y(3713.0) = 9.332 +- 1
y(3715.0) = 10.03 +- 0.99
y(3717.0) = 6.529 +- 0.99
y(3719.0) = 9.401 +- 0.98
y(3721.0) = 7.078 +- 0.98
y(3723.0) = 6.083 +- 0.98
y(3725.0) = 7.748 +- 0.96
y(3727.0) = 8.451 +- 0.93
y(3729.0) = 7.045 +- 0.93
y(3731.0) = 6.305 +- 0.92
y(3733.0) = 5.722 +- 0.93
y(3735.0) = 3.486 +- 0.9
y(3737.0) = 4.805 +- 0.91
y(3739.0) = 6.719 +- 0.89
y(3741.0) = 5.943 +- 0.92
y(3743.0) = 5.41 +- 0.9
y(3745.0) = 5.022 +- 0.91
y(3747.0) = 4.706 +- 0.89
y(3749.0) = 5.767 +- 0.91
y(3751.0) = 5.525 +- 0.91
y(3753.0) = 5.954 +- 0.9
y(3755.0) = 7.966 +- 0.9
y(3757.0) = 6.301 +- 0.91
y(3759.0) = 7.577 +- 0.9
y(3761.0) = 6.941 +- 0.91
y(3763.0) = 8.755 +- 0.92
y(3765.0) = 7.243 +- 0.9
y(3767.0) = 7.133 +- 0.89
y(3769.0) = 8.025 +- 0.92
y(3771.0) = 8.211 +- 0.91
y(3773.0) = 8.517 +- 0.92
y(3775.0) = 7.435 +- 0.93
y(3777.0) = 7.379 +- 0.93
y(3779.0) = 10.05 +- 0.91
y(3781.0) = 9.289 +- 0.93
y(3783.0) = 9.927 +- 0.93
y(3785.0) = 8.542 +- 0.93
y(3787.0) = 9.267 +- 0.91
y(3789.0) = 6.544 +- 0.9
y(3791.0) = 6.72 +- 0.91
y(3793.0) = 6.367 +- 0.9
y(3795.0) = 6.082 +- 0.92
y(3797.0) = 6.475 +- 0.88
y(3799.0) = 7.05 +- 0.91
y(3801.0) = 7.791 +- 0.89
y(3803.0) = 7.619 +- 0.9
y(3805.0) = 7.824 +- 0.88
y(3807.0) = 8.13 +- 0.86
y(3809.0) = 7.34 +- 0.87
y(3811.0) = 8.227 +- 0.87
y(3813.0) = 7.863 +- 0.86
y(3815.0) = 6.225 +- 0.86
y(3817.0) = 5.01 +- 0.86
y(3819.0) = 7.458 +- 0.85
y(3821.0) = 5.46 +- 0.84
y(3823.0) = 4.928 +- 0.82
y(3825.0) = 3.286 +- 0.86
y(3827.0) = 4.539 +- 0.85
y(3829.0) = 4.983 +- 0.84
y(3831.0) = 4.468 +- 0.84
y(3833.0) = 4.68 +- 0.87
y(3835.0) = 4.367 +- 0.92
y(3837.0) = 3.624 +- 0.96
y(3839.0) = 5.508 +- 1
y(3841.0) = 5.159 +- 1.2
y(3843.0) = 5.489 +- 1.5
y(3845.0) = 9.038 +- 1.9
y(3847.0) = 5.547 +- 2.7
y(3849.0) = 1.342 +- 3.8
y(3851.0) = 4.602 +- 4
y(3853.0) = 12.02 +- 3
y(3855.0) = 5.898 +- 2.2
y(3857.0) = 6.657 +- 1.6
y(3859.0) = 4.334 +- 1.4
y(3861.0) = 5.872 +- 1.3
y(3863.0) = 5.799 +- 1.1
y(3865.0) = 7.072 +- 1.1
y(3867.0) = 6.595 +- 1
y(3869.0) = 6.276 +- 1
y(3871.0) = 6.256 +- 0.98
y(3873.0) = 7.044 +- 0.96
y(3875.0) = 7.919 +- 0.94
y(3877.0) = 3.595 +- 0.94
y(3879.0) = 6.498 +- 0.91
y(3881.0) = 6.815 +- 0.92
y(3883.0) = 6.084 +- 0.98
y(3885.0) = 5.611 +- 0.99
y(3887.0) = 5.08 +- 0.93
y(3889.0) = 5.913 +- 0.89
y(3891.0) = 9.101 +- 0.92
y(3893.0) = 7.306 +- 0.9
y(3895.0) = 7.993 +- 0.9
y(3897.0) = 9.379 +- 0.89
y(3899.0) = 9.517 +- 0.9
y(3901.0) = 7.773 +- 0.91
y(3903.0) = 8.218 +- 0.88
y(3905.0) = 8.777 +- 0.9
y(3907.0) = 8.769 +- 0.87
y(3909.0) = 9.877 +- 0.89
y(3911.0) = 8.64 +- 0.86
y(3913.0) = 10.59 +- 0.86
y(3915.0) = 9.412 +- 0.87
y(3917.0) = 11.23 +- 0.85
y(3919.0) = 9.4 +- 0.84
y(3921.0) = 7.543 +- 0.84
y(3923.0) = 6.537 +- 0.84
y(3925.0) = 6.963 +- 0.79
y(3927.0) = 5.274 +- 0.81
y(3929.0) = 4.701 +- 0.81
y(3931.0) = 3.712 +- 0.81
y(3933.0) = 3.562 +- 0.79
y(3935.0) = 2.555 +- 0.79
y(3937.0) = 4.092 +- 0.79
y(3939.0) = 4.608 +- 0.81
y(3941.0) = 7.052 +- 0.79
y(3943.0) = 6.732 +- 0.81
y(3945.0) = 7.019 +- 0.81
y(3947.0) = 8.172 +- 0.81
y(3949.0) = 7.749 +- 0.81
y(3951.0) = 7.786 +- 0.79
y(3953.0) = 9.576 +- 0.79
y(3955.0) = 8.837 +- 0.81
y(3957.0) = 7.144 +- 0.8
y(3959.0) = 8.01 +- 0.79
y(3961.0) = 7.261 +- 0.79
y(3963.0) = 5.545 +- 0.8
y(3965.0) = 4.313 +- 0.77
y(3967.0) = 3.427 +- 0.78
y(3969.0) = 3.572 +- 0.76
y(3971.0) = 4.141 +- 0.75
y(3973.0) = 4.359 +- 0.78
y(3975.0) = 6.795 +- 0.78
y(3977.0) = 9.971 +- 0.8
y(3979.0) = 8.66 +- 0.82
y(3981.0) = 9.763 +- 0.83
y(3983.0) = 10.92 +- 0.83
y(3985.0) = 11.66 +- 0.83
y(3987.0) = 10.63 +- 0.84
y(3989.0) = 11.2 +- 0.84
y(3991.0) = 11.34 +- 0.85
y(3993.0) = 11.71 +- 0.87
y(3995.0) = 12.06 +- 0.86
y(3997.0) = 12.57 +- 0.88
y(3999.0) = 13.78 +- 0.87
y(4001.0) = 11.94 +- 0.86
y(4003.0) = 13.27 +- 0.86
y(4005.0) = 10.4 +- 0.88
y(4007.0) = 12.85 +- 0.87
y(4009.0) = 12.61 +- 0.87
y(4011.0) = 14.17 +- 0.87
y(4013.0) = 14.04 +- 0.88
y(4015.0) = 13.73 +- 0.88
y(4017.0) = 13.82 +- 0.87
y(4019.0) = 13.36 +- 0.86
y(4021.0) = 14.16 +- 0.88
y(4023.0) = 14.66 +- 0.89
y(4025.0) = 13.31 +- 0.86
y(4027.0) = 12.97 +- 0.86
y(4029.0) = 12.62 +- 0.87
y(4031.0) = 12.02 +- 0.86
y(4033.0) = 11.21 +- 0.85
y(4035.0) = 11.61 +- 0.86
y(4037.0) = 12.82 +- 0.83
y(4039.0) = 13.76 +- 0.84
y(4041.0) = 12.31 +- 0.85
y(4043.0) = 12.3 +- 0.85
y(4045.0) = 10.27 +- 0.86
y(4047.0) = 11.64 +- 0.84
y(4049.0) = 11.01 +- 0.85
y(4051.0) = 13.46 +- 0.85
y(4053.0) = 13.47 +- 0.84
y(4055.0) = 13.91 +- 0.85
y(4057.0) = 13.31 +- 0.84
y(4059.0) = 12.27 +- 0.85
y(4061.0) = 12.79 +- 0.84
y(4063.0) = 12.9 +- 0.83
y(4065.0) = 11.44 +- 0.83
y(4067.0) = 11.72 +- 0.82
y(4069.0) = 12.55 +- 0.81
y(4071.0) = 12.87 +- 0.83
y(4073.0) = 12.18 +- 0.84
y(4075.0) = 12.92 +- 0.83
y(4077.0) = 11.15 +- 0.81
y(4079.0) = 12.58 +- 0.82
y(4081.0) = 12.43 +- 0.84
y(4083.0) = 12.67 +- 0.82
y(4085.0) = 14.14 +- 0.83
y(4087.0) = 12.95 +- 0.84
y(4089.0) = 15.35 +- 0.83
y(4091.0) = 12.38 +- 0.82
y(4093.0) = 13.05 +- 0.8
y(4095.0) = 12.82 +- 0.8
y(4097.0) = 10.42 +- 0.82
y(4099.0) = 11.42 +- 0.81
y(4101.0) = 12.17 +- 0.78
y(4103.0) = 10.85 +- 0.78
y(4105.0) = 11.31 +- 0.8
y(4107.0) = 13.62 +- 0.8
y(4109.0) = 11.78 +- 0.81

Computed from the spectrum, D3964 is 2.00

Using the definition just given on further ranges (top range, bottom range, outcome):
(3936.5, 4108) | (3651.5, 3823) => 1.75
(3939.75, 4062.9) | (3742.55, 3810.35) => 1.63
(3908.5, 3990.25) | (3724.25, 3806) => 1.13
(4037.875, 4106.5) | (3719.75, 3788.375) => 2.07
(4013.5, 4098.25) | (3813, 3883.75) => 2.45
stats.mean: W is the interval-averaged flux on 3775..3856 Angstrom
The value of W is 6.56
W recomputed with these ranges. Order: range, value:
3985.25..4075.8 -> 12.6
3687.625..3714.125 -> 7.77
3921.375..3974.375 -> 5.9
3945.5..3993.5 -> 7.97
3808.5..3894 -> 5.97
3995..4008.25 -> 12.4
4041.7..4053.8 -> 12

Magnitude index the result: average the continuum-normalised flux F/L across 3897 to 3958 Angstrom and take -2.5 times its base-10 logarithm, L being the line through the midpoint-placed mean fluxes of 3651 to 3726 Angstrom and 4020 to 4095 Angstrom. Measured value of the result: 0.42 mag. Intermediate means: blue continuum 7.69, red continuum 12.7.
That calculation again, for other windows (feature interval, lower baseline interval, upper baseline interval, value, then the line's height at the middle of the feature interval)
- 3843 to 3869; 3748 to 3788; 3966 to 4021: 0.39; 8.92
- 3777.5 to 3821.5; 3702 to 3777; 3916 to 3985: -0.09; 6.9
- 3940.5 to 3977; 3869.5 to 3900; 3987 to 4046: 0.45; 10.1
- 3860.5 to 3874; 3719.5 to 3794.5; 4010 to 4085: 0.39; 9.2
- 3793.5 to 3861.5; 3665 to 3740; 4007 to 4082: 0.47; 9.32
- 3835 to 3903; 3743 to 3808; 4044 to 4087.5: 0.37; 9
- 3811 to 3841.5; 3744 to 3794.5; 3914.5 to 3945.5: 0.31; 6.97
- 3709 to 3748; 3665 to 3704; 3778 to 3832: 0.11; 7.39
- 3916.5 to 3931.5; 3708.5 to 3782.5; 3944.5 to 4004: 0.22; 8.42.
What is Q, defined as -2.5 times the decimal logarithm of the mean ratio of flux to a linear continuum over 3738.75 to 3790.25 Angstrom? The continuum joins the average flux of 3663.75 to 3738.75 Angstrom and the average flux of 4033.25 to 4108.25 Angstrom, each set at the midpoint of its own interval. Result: 0.13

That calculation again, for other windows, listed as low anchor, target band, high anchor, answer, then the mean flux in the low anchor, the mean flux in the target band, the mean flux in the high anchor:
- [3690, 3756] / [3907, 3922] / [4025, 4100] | 0.07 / 6.97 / 9.48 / 12.5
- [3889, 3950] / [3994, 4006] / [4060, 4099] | -0.23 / 7.38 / 12.3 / 12.6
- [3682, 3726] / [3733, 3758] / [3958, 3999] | 0.35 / 7.65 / 5.64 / 8.53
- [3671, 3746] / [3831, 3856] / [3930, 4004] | 0.34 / 7.18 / 5.56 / 7.99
